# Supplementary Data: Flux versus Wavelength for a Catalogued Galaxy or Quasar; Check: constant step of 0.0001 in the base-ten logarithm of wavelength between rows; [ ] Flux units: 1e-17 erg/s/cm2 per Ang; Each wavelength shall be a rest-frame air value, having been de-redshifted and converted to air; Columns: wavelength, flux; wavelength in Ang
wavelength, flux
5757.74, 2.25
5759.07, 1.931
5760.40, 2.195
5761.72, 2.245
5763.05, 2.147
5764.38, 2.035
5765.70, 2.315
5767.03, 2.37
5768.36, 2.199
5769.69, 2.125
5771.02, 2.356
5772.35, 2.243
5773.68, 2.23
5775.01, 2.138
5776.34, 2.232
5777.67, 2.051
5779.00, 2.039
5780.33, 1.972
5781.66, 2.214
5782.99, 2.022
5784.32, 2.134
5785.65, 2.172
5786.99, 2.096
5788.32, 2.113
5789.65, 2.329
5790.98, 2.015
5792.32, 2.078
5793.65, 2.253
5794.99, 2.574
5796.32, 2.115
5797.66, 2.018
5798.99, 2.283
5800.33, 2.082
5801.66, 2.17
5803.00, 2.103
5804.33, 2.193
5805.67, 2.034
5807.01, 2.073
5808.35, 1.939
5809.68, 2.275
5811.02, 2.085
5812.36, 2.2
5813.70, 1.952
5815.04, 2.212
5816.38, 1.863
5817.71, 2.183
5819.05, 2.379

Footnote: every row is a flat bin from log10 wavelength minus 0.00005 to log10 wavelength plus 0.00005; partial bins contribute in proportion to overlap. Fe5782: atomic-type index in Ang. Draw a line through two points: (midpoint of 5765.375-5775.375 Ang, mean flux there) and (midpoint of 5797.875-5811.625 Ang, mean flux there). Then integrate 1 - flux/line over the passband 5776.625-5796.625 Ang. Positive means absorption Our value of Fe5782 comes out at 0.4 Ang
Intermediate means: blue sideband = 2.25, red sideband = 2.12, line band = 2.15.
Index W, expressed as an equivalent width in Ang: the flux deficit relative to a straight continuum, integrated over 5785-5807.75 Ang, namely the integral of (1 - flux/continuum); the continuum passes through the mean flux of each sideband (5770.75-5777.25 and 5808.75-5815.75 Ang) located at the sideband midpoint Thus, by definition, 0.2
